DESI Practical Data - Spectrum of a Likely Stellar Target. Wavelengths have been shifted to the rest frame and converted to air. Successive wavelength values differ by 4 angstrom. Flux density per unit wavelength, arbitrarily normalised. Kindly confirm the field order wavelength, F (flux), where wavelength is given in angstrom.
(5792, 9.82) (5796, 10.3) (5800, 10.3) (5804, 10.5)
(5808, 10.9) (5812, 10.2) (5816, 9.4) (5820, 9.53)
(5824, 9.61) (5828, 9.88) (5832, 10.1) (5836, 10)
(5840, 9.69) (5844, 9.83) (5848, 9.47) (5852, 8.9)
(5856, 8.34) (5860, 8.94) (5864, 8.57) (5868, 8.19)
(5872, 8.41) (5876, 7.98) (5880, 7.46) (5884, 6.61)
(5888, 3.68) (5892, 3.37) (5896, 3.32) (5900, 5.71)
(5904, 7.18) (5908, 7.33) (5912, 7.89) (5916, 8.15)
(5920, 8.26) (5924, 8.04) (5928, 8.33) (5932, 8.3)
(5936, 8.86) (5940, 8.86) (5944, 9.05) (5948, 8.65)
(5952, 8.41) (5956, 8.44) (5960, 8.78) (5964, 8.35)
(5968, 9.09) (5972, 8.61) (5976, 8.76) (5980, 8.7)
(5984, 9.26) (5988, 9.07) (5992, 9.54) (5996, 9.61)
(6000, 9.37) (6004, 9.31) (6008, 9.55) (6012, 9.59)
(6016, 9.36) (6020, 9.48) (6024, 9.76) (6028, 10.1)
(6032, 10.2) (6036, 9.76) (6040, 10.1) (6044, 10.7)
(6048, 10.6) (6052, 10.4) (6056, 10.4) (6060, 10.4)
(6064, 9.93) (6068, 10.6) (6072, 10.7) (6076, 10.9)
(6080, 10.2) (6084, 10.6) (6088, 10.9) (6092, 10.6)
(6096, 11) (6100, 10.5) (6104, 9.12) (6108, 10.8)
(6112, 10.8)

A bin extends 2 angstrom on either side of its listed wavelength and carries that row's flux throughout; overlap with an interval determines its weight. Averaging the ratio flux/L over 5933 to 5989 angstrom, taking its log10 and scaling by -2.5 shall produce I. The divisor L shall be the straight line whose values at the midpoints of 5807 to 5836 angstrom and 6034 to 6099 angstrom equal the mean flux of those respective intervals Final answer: 0.17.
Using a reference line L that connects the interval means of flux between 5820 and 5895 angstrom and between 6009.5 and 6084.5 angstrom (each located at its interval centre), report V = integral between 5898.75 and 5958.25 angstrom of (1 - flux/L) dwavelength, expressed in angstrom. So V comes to 5.65 angstrom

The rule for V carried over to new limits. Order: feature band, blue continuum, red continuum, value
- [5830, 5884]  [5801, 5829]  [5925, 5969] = 4.3 angstrom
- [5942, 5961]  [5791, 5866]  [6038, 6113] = 2.7 angstrom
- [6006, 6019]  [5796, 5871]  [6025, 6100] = 1.0 angstrom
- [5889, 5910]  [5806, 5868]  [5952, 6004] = 9.0 angstrom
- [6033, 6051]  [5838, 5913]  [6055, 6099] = -0.5 angstrom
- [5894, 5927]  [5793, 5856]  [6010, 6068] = 9.7 angstrom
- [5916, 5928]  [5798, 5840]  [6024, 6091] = 2.4 angstrom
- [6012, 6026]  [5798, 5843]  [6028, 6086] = 1.1 angstrom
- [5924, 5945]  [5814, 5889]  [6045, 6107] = 1.7 angstrom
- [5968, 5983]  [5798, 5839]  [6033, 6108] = 2.2 angstrom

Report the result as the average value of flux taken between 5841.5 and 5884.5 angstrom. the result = 8.51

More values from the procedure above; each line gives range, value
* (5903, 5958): 8.29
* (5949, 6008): 8.97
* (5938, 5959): 8.69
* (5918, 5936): 8.3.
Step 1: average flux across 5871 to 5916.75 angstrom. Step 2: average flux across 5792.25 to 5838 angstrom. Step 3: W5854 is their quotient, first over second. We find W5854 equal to 0.63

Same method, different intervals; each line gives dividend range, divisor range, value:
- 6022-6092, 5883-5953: 1.44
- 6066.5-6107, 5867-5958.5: 1.42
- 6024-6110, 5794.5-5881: 1.10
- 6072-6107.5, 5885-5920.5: 1.74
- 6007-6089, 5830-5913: 1.33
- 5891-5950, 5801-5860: 0.77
